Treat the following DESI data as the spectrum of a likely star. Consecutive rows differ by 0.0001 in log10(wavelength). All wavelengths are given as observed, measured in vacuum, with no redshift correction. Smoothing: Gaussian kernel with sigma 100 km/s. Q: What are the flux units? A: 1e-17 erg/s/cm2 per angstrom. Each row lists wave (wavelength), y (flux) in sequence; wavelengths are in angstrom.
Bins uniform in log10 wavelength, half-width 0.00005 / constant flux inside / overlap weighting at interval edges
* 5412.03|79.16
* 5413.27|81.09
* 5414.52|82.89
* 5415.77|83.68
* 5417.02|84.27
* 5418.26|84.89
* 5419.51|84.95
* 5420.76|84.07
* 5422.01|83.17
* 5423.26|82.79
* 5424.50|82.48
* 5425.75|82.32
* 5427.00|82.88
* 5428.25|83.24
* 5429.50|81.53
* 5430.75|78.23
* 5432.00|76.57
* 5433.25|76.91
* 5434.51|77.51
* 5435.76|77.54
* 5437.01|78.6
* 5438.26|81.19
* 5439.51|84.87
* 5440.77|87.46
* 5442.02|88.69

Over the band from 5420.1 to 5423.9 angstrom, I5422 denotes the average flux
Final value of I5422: 83.4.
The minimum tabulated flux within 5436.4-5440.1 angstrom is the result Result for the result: 78.6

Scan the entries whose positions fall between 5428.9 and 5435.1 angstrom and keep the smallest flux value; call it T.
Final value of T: 76.57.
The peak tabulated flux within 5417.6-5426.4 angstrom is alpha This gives 84.95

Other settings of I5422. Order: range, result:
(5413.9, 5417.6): 83.5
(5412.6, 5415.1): 82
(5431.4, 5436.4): 77.1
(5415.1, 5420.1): 84.4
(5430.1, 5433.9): 77.1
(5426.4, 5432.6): 80.5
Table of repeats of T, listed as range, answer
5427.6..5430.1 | 81.53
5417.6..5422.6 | 83.17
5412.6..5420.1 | 81.09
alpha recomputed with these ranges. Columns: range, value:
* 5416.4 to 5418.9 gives 84.89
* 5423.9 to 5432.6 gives 83.24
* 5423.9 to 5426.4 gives 82.48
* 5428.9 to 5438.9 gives 81.53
